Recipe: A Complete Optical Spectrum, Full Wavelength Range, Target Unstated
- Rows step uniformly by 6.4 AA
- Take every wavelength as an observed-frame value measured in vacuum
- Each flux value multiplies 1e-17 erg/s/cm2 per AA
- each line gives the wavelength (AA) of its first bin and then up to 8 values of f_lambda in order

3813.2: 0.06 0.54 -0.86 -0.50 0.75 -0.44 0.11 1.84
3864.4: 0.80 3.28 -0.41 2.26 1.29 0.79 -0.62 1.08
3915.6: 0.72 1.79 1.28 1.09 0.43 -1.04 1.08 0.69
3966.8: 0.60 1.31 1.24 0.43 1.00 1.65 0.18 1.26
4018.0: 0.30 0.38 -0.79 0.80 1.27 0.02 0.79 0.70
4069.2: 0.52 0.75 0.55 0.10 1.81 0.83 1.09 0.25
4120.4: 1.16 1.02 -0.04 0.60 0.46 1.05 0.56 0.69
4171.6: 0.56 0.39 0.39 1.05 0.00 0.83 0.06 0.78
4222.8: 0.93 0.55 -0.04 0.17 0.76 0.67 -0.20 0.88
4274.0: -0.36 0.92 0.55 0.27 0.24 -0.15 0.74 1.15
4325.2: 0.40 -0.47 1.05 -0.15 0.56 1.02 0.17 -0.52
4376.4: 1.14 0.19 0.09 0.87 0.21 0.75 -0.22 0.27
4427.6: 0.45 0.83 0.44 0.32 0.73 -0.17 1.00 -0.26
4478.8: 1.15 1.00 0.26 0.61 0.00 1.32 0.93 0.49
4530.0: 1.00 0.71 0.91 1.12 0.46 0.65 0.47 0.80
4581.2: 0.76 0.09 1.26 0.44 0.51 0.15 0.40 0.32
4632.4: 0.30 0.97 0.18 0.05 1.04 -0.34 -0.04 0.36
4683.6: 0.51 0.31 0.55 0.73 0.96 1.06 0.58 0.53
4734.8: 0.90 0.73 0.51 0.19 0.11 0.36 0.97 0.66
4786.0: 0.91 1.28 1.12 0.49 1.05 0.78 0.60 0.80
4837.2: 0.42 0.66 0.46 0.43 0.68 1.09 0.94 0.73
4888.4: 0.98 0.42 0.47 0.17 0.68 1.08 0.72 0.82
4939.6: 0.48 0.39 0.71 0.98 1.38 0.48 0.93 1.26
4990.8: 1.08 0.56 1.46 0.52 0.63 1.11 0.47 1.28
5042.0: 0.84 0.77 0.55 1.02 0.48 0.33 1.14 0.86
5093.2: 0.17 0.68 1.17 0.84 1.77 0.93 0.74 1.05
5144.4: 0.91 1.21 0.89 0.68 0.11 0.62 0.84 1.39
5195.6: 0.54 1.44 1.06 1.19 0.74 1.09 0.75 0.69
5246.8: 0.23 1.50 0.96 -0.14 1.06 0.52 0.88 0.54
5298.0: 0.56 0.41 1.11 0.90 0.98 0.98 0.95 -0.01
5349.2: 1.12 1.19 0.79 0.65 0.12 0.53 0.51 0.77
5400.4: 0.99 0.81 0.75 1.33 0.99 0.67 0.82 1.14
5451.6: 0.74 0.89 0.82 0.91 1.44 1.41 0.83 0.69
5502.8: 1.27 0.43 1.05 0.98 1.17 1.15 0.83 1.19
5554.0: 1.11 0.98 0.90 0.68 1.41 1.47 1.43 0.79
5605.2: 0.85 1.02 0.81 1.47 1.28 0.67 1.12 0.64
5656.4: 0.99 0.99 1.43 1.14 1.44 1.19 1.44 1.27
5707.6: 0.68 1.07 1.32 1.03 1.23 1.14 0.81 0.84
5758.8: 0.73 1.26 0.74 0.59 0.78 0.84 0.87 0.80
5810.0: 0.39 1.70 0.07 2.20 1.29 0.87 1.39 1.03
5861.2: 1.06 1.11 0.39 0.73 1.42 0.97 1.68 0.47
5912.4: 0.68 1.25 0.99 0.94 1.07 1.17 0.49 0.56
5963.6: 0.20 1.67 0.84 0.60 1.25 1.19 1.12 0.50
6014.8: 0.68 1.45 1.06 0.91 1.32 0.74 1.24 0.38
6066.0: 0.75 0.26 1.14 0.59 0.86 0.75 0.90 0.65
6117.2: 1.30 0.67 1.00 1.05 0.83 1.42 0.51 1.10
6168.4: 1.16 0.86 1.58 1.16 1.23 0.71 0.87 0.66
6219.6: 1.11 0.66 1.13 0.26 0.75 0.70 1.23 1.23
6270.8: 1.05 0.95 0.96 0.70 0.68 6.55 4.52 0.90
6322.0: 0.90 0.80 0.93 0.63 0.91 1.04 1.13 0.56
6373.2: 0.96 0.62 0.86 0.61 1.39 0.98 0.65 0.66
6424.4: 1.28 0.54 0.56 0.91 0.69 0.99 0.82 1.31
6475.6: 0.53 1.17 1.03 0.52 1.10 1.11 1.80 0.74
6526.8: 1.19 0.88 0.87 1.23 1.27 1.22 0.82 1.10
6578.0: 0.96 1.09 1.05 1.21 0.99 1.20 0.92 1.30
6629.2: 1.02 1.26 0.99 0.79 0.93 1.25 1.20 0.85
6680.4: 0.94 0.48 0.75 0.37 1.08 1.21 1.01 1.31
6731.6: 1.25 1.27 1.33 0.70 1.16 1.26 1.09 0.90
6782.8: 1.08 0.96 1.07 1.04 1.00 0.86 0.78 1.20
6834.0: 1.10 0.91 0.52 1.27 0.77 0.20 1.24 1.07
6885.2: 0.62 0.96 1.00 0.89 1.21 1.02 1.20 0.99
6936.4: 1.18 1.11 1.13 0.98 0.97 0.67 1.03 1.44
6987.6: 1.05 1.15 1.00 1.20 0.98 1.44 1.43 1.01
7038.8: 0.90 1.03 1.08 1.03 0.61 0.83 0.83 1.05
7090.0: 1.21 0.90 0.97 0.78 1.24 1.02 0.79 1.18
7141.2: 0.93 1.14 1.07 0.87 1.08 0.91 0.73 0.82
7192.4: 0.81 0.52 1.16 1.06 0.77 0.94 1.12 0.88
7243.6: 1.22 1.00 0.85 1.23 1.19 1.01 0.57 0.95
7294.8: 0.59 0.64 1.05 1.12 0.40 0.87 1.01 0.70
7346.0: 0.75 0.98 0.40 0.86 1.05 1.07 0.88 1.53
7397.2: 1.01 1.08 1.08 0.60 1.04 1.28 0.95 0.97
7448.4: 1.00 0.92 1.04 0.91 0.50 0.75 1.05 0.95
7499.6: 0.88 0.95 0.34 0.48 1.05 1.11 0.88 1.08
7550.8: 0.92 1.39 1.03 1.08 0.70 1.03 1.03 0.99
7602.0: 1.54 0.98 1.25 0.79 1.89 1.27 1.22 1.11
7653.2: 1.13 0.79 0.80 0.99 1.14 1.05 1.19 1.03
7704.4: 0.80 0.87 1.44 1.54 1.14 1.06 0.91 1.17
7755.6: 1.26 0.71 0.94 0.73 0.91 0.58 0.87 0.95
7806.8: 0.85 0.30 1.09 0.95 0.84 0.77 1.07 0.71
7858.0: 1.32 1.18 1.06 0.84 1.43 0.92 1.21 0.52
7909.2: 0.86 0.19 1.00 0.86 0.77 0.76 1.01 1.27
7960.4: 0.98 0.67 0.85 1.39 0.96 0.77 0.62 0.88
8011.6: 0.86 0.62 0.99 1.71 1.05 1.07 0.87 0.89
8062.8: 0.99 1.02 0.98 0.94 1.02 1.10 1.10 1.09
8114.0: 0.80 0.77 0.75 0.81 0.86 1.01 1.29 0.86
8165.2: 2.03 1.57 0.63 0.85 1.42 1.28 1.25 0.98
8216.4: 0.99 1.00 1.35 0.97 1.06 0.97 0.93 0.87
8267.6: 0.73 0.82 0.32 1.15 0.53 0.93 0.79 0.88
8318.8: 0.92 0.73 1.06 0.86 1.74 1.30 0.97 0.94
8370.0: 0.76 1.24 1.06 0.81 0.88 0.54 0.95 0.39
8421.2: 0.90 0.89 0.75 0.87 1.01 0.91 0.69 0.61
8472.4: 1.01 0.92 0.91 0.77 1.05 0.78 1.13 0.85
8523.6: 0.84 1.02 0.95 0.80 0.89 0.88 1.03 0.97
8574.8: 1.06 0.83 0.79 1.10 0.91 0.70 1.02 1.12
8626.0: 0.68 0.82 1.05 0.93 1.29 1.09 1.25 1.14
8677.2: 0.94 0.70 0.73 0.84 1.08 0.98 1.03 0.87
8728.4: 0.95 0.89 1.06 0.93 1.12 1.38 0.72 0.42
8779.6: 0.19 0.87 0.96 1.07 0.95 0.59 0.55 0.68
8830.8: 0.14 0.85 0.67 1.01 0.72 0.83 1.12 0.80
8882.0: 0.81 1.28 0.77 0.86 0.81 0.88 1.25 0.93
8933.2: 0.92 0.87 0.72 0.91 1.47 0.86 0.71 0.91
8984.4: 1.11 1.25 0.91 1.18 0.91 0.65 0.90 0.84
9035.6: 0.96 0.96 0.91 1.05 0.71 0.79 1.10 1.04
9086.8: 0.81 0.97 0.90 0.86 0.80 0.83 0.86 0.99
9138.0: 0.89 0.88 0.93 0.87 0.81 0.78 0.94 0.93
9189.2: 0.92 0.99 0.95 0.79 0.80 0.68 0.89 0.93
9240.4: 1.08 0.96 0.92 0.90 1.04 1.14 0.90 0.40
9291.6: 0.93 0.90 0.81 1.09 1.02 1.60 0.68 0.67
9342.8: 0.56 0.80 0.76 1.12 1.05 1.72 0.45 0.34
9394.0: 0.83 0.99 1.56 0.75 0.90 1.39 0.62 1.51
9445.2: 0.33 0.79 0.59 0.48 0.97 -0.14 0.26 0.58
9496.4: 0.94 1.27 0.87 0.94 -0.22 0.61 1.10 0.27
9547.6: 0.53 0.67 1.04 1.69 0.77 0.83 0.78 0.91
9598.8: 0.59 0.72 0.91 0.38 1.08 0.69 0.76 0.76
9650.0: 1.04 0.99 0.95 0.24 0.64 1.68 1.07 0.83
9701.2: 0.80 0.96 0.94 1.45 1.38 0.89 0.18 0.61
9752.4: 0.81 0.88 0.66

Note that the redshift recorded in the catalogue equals 0.24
